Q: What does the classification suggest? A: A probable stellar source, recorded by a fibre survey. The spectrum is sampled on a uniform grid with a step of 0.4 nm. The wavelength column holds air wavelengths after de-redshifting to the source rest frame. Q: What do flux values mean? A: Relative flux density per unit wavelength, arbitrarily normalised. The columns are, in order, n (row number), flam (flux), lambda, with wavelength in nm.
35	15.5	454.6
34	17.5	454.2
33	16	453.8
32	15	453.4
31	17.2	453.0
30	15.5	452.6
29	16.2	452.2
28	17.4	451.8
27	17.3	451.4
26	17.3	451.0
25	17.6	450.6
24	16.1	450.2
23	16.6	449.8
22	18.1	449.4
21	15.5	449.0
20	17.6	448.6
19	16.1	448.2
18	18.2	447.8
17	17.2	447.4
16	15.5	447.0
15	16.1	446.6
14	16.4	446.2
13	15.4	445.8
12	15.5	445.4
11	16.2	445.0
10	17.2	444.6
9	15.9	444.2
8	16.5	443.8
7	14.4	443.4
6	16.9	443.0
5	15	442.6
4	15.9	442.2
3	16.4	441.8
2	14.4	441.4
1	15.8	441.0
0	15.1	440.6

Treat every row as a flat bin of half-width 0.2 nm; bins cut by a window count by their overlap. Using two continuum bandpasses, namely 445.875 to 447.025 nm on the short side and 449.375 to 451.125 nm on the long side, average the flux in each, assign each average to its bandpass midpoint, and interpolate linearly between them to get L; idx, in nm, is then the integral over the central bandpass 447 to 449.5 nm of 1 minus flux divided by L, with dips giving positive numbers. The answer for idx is -0.07 nm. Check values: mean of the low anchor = 16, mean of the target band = 16.9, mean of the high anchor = 17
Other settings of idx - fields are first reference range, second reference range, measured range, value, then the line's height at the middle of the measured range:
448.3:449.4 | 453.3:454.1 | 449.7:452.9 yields -0.09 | 16.3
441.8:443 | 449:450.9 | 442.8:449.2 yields 0.03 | 16.4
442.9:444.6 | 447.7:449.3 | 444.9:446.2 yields 0.04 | 16.3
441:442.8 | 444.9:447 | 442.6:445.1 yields -0.07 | 15.7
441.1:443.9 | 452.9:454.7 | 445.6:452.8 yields -0.31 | 16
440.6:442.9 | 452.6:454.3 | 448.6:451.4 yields -0.16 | 16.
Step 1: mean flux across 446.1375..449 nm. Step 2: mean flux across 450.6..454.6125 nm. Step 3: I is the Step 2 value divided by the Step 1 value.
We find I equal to 1.0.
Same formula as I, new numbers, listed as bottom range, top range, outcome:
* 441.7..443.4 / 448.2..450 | 1.06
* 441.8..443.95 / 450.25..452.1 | 1.09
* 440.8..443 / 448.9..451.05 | 1.08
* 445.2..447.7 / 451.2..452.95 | 1.03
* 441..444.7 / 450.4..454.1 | 1.05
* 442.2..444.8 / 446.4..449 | 1.04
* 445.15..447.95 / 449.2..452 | 1.06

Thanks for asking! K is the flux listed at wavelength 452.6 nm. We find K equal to 15.5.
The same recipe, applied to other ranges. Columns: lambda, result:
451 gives 17.3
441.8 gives 16.4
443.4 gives 14.4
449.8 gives 16.6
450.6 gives 17.6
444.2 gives 15.9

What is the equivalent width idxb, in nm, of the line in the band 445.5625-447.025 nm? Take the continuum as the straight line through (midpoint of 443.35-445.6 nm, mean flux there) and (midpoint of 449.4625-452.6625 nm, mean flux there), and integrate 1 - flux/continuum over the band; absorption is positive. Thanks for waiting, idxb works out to 0.04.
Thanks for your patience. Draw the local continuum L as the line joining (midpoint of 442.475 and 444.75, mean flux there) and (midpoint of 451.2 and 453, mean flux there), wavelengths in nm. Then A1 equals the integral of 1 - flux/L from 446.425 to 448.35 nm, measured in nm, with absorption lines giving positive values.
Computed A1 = -0.04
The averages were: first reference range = 16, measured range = 16.6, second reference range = 16.7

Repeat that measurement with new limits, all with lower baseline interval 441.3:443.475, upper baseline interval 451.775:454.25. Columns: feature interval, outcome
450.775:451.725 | -0.07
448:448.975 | -0.04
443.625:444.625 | -0.04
